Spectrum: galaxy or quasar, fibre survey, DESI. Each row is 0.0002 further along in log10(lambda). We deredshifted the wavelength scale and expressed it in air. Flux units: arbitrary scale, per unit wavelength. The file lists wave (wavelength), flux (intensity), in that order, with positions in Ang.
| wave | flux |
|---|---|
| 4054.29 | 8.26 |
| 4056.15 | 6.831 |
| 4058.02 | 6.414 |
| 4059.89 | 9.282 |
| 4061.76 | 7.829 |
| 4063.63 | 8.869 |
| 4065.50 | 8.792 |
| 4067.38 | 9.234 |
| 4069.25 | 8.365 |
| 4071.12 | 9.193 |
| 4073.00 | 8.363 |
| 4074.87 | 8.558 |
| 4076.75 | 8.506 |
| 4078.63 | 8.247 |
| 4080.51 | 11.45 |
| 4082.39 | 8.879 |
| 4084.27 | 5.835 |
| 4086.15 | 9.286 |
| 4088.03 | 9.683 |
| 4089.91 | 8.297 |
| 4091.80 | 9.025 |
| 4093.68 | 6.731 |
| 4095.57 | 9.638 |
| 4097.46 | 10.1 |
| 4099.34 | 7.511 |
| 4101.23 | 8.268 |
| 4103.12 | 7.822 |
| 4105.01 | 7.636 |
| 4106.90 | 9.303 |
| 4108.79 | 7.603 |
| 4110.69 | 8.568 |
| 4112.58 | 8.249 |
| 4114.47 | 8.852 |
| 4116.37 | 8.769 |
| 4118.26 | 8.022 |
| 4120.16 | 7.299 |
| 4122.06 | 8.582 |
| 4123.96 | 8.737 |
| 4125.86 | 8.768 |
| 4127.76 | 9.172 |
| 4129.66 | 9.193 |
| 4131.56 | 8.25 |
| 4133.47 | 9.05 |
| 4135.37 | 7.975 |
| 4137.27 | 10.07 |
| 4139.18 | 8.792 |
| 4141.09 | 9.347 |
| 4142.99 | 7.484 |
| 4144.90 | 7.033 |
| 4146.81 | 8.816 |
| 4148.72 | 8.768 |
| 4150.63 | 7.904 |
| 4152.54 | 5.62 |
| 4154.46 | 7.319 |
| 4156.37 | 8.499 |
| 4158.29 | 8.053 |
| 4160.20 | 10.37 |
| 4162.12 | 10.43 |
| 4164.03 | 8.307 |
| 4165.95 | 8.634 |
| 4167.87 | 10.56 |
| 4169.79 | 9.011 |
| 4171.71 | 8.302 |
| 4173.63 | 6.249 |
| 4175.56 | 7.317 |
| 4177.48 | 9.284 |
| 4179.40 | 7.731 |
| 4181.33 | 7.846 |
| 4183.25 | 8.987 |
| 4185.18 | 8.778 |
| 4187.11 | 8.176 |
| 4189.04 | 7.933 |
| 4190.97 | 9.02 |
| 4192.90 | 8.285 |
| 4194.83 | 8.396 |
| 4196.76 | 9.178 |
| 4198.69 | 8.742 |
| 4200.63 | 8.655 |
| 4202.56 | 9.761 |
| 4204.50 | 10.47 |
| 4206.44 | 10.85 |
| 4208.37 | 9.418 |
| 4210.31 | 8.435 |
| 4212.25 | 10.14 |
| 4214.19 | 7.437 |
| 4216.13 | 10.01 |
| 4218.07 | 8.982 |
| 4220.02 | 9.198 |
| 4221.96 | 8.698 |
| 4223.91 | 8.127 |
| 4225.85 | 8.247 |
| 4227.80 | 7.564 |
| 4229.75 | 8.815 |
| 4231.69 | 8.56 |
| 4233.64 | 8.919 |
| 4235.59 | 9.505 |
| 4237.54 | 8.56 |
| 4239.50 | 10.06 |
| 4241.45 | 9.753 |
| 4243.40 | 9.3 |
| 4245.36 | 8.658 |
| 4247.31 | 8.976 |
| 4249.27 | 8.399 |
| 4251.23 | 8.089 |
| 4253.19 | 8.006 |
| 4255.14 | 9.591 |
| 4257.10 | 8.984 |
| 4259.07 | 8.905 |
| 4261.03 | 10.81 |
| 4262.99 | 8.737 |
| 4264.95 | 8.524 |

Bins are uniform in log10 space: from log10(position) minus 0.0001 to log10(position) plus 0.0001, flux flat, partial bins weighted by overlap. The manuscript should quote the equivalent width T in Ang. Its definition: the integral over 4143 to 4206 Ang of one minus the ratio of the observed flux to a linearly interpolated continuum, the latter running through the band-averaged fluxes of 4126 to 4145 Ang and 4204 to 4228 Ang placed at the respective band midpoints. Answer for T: 2.6 Ang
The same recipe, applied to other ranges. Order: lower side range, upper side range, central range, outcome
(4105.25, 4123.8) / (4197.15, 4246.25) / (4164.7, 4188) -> 1.0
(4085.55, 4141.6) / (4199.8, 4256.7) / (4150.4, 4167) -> 0.7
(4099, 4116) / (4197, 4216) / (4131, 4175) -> 1.4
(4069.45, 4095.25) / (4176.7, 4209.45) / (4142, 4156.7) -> 1.9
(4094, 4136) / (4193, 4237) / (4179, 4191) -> 0.7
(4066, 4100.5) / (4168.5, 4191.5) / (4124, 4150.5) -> -0.6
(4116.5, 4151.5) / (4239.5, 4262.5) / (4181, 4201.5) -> 0.5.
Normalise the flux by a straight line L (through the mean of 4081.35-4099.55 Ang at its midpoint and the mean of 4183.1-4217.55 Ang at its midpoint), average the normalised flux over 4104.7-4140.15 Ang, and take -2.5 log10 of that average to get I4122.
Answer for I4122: 0.01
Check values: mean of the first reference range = 8.56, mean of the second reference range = 9.04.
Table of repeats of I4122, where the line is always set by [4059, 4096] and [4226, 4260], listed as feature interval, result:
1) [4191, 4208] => -0.06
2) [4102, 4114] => 0.06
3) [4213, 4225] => 0.01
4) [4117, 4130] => 0.03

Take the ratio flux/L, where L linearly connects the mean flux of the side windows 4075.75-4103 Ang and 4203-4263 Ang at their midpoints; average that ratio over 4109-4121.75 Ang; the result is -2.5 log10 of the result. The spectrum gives 0.06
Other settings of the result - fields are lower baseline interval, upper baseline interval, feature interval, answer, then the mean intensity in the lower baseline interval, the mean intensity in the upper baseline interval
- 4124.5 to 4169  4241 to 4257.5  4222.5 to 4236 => 0.04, 8.63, 8.83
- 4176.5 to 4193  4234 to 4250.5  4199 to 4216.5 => -0.08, 8.46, 9.12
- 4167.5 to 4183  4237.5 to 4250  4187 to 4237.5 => -0.02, 8.23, 9.15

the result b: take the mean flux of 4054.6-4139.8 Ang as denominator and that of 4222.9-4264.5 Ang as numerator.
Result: 1.04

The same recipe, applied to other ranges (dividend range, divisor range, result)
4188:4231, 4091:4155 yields 1.07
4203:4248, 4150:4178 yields 1.08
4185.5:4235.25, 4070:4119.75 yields 1.04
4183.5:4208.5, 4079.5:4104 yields 1.04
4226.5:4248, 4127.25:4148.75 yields 1.04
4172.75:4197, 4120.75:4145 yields 0.95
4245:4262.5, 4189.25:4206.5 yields 0.98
